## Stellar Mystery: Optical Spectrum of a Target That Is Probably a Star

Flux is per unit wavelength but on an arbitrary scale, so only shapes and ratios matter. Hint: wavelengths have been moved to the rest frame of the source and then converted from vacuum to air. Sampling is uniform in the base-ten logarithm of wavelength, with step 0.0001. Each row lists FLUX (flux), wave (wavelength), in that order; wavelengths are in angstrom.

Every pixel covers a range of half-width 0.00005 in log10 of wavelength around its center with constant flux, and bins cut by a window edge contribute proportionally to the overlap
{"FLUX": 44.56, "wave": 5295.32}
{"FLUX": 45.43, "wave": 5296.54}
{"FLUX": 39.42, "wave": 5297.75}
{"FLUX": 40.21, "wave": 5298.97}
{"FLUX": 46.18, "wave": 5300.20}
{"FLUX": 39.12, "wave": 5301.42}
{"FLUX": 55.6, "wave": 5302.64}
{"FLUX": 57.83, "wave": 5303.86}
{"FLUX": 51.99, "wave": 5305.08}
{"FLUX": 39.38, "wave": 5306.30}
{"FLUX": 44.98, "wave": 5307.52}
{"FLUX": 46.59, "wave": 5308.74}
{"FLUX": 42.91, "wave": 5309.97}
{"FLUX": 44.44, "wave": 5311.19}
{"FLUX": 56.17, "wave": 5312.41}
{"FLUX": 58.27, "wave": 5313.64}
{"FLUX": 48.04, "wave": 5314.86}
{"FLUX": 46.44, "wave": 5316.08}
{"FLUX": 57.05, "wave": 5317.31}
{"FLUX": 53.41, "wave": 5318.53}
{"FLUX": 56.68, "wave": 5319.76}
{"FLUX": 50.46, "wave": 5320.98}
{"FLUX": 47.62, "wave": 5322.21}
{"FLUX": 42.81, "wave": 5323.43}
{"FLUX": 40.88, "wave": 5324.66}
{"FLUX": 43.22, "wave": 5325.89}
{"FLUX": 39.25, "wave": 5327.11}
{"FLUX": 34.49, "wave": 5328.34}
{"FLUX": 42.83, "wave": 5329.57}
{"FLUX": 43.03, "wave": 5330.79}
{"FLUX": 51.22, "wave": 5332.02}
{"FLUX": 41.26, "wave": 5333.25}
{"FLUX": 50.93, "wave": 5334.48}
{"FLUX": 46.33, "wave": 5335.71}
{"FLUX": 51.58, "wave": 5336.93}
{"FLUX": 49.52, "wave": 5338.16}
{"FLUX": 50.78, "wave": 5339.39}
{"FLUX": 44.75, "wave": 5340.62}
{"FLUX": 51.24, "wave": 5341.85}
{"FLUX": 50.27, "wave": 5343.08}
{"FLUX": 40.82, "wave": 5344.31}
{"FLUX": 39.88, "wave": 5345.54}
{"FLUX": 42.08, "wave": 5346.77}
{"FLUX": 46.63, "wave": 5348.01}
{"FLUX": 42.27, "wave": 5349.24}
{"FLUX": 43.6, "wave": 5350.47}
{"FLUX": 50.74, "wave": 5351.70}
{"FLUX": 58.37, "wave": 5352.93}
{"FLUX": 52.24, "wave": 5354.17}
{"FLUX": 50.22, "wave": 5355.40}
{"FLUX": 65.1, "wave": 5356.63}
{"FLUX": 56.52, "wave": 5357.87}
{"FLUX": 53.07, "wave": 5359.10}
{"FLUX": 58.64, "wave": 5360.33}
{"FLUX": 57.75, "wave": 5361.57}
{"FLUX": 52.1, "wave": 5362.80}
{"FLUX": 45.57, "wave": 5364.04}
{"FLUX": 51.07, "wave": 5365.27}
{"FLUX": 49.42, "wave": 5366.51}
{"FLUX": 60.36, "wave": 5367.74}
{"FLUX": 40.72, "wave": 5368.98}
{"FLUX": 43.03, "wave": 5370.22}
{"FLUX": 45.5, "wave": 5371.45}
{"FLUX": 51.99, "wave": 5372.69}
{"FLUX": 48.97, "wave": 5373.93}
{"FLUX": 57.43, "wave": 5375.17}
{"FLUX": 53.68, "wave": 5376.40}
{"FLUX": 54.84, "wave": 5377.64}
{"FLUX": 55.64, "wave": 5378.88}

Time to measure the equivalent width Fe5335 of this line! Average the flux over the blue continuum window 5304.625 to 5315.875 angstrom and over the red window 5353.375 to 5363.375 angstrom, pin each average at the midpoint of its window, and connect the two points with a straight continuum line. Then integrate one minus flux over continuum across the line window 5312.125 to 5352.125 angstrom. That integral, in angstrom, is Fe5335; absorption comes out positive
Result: 3.40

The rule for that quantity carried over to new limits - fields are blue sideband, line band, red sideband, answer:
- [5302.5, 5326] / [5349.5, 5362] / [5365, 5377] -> -1.1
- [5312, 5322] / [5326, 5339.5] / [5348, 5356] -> 1.6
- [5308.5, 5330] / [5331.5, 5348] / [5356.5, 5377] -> 0.8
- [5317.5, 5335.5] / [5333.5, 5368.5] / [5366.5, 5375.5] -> -1.8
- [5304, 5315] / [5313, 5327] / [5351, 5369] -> 0.1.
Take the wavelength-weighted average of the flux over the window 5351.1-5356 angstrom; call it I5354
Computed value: 52.9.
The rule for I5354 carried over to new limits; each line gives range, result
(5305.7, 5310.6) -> 43.5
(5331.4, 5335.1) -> 47.7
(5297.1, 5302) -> 41.3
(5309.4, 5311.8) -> 43.8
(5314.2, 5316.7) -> 47.5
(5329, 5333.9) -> 44.7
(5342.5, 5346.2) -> 43.6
